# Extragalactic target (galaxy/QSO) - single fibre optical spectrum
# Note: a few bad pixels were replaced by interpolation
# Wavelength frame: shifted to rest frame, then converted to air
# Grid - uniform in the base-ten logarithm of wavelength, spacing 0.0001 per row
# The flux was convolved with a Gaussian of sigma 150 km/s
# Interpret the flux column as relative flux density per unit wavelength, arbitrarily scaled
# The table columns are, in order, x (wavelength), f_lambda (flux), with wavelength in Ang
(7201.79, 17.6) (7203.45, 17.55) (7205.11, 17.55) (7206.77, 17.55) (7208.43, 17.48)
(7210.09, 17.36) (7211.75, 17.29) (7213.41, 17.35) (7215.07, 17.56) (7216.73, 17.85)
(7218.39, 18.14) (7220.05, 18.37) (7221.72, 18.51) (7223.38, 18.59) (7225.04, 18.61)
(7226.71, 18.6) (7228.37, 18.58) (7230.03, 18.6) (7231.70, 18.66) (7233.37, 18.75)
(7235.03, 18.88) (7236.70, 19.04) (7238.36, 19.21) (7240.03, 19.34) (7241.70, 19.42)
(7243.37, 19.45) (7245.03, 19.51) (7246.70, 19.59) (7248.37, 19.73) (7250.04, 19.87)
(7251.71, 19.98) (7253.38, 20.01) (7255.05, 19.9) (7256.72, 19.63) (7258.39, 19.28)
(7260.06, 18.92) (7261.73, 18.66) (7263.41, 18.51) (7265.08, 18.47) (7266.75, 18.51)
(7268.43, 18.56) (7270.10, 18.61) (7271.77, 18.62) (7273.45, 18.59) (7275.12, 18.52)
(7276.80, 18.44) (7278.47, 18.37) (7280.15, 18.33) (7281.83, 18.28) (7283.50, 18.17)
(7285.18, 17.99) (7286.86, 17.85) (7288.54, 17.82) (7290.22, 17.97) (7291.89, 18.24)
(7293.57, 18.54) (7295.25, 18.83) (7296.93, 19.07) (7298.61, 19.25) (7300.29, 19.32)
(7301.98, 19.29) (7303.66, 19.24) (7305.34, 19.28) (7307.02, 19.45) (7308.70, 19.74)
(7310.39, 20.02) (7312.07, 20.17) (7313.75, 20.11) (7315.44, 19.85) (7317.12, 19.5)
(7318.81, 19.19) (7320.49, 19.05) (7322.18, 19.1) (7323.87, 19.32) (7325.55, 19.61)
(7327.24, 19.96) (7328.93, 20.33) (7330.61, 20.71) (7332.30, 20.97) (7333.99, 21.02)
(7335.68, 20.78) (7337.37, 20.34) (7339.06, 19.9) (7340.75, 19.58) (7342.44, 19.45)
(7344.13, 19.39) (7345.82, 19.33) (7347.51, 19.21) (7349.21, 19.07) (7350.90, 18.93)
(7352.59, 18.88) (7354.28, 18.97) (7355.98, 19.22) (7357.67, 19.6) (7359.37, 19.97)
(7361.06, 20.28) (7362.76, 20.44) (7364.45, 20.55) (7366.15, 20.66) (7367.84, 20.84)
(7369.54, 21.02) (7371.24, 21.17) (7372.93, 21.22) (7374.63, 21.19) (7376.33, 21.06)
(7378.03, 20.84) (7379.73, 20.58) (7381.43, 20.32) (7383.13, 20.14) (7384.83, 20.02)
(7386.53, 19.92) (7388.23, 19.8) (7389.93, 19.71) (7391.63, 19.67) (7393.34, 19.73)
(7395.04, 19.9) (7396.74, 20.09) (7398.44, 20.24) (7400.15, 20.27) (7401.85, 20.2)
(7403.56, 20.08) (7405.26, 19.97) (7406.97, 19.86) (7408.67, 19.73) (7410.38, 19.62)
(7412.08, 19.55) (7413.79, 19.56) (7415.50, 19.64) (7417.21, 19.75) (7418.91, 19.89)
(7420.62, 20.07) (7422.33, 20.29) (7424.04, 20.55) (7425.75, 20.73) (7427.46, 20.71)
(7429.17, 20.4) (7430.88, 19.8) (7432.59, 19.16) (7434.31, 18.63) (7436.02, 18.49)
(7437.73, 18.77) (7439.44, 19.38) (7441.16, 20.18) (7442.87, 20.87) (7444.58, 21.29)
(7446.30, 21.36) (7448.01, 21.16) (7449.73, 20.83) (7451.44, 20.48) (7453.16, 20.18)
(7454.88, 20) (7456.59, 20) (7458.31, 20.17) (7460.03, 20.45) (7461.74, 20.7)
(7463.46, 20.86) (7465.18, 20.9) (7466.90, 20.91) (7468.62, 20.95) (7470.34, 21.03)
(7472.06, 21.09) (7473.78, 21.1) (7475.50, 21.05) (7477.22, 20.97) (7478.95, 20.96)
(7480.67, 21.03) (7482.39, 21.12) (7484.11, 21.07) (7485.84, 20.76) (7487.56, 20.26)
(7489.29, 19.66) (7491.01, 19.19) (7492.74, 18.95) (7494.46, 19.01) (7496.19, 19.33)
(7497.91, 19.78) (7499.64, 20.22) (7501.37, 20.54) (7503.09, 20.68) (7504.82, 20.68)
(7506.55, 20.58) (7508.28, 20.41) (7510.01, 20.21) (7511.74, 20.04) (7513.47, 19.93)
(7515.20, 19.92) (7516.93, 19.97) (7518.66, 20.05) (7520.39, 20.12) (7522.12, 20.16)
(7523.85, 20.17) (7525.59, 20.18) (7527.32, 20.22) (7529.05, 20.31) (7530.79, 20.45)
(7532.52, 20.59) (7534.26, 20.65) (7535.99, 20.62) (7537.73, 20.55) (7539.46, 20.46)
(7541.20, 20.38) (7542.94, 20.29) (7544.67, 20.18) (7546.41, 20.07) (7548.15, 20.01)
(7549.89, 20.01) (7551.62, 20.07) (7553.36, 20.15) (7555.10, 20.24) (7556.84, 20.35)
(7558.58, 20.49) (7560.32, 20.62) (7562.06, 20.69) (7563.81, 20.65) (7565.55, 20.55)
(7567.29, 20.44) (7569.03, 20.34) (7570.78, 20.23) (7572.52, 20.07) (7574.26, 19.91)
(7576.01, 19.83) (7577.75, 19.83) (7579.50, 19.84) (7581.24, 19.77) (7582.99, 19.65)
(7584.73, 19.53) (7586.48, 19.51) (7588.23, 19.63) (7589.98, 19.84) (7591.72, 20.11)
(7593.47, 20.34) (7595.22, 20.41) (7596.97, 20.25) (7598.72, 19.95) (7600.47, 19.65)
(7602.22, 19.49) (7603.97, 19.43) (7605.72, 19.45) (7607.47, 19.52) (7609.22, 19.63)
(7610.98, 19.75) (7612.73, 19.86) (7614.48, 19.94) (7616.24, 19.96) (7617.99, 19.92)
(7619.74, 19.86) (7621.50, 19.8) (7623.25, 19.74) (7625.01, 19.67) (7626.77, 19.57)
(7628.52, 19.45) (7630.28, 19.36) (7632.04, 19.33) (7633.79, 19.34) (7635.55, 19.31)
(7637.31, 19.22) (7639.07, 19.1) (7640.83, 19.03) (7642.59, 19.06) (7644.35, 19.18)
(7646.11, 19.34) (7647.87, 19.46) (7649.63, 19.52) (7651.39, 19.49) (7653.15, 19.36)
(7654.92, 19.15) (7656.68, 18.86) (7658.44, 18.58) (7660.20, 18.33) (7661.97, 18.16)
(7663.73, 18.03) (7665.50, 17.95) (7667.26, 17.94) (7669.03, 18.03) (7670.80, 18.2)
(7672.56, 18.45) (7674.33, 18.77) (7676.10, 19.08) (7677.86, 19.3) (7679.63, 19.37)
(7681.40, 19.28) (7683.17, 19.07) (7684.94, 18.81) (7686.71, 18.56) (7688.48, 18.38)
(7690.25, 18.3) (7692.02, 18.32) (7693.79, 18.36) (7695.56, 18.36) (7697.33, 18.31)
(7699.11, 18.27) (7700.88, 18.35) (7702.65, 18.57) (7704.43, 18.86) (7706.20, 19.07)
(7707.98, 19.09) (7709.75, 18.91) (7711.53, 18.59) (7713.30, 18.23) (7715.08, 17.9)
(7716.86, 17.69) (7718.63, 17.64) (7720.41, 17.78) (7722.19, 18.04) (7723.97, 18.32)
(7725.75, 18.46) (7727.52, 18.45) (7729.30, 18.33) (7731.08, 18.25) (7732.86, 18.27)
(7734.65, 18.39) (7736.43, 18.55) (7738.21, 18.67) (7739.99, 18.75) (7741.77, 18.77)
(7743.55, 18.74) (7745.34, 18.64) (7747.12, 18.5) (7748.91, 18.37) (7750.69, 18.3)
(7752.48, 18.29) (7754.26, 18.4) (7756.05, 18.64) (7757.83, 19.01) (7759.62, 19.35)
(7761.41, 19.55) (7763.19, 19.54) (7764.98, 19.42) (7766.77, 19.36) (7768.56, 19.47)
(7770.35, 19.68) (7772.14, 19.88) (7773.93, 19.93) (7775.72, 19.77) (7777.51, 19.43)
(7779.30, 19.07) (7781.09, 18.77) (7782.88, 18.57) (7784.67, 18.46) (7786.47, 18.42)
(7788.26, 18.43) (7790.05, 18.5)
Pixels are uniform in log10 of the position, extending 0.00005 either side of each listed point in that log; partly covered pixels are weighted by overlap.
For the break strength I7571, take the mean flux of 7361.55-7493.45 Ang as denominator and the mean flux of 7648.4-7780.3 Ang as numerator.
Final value 0.9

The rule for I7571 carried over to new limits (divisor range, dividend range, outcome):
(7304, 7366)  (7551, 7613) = 1.01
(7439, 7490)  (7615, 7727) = 0.91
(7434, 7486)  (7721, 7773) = 0.91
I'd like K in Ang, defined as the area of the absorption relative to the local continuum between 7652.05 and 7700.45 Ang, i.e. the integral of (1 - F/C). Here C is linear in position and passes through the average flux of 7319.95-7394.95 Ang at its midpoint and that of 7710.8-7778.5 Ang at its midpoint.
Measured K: 1.0 Ang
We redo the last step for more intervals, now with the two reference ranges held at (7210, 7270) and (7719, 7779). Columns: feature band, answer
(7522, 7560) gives -3.0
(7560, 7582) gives -1.6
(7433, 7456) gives -1.6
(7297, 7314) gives -0.6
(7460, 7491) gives -3.2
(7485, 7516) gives -1.9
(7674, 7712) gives 0.2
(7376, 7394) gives -1.3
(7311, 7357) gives -2.1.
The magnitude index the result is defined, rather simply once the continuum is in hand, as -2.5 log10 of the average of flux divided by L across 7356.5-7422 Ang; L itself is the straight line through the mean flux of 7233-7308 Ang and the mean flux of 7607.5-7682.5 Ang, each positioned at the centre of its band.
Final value -0.07 mag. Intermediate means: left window 18.9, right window 19.2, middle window 20.2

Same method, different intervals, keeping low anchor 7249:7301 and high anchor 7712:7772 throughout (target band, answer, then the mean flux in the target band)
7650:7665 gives -0.01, 18.7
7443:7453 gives -0.12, 21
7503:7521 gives -0.09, 20.2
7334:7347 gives -0.07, 19.9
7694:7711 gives 0.00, 18.6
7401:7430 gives -0.07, 20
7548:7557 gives -0.08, 20.1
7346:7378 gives -0.08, 20.1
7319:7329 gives -0.04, 19.5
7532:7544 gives -0.10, 20.5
